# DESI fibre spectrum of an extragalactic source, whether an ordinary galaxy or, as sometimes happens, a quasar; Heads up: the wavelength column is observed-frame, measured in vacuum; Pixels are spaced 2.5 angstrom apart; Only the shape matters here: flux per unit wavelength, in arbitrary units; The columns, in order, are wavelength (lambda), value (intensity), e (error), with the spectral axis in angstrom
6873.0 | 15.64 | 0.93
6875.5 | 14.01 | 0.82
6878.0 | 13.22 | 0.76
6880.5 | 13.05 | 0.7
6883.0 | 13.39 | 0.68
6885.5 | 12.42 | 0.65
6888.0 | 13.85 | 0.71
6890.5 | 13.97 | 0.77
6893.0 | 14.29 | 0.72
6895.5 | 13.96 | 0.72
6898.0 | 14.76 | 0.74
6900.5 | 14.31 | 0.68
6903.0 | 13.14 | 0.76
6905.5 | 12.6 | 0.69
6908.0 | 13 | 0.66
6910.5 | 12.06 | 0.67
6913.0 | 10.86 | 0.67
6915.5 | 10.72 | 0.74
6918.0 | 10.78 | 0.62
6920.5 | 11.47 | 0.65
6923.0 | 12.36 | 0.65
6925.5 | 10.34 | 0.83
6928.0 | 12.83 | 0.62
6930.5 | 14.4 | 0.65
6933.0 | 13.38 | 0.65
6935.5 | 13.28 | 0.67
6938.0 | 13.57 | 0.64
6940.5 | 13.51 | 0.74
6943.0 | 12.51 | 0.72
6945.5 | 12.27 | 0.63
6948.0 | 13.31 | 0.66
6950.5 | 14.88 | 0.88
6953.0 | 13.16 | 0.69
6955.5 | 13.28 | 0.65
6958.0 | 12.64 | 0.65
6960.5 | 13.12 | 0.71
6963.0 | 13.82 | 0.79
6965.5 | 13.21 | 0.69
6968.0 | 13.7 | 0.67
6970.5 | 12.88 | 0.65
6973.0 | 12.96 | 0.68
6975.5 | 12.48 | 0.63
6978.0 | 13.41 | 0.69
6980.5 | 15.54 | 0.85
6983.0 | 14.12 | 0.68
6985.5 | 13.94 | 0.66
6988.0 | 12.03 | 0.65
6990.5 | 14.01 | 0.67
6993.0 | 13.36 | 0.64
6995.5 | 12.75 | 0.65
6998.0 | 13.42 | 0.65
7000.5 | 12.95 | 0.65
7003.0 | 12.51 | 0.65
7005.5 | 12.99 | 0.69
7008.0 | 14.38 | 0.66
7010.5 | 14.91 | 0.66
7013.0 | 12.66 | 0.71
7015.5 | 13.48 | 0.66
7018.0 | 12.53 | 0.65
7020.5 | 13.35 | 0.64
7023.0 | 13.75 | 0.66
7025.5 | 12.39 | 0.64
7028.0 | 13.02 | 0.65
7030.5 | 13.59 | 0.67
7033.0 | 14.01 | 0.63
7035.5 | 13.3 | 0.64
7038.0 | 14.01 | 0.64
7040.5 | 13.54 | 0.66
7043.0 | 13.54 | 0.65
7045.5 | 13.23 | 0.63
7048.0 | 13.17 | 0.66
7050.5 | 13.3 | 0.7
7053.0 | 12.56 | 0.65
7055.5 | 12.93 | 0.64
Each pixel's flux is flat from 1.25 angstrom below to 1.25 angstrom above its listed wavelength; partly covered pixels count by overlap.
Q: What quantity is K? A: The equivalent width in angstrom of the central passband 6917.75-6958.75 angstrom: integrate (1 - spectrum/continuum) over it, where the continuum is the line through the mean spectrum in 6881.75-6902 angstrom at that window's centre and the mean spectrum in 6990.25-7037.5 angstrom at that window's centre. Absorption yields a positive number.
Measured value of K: 2.35 angstrom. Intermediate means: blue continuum 13.9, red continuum 13.3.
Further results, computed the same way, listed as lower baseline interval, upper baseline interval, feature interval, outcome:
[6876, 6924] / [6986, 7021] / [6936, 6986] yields -1.2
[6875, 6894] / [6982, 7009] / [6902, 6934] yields 3.1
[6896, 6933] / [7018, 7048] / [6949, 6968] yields -1.0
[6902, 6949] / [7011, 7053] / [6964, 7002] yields -1.4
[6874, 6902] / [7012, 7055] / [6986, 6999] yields 0.2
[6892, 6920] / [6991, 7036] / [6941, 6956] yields -0.3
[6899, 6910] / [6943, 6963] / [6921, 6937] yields 0.6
